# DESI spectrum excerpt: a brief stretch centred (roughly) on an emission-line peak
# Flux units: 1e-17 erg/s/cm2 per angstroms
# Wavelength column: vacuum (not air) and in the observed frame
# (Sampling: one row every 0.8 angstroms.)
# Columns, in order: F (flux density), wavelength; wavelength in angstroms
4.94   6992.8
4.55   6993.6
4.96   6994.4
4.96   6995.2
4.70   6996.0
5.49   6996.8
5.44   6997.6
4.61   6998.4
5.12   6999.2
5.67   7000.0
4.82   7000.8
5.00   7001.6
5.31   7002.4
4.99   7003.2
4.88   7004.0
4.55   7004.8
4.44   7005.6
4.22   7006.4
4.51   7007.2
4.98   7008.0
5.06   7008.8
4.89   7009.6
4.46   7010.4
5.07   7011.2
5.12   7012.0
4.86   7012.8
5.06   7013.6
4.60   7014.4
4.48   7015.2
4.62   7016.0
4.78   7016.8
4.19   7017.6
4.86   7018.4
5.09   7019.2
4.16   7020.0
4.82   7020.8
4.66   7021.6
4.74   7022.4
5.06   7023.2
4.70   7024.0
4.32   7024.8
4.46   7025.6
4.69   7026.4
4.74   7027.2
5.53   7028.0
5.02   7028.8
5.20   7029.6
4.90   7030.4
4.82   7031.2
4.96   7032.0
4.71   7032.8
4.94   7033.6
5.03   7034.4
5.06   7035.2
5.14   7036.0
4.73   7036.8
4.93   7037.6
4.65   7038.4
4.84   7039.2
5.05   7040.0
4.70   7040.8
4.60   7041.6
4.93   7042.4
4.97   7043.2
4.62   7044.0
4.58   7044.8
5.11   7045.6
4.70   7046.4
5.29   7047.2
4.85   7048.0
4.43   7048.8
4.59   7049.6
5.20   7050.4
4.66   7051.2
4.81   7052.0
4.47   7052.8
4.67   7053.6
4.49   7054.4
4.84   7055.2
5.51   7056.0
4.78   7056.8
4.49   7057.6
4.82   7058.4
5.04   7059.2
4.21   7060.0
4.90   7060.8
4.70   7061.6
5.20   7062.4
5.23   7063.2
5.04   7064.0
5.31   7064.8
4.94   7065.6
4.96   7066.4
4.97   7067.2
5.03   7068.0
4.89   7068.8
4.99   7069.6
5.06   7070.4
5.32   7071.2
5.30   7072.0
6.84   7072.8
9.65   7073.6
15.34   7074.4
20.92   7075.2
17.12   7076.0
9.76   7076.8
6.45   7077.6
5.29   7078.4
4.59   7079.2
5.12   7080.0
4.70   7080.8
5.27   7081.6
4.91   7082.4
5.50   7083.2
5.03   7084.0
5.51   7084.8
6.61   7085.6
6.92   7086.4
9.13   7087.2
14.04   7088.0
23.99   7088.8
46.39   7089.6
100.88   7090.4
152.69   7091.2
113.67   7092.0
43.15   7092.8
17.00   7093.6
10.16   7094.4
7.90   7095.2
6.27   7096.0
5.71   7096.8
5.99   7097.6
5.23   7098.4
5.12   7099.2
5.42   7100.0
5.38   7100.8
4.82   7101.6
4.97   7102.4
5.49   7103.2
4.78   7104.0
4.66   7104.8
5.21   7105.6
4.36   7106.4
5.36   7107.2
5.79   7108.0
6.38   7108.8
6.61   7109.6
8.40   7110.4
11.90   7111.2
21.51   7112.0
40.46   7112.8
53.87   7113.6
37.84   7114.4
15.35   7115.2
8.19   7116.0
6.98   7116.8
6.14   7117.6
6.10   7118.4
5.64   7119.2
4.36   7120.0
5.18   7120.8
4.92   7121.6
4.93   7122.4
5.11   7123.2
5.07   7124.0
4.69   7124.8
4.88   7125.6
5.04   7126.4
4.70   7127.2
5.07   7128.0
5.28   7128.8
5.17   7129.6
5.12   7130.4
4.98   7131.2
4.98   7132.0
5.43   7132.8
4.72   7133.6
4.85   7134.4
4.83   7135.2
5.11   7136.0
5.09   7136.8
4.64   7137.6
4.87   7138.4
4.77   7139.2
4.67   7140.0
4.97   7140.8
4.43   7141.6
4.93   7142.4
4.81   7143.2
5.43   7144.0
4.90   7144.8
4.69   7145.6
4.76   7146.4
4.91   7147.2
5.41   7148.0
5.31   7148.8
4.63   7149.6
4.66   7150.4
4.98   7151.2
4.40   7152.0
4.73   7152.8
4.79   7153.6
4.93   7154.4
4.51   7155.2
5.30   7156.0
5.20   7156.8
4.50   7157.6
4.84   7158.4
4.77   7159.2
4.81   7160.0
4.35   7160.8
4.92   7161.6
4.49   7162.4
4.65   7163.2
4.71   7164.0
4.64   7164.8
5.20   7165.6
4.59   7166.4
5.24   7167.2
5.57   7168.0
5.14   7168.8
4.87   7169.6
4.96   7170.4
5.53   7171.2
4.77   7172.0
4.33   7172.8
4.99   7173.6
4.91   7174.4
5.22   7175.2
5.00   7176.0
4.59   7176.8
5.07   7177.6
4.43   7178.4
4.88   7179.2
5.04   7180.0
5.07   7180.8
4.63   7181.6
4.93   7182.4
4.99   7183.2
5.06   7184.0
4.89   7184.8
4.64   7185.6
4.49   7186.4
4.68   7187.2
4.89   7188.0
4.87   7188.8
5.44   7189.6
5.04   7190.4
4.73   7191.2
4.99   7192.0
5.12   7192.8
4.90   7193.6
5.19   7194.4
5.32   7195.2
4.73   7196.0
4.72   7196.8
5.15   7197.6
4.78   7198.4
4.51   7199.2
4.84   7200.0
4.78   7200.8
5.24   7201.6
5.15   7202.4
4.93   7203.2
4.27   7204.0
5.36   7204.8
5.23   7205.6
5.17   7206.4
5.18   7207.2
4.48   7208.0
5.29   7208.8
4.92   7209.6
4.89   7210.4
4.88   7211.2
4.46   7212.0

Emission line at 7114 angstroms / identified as [N II]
